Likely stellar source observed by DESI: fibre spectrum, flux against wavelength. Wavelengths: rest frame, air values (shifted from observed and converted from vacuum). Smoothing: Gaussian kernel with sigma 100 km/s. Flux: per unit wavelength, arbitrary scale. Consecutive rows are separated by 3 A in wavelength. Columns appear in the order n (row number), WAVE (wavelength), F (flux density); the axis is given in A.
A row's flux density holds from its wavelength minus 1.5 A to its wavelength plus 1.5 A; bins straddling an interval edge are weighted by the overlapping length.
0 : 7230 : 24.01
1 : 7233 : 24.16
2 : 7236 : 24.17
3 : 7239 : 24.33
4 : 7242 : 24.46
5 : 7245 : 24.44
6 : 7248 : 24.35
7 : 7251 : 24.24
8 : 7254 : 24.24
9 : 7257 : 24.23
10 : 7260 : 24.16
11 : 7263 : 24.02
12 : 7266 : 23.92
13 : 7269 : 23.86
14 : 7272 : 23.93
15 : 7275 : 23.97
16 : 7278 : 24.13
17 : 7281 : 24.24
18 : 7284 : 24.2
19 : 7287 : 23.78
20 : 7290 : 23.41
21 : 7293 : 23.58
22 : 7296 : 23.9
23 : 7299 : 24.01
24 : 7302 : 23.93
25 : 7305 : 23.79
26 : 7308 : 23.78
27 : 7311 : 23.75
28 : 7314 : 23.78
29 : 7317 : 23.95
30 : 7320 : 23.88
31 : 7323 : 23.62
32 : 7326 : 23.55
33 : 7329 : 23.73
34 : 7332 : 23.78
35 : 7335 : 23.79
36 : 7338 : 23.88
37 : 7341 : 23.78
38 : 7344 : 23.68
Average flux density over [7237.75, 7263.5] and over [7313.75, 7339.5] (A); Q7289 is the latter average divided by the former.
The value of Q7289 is 0.98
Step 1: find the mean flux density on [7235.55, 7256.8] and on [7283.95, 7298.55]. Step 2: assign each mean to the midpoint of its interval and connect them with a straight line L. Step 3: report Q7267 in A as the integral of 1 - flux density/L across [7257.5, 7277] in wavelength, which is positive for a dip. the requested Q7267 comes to 0.05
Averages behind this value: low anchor 24.3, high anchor 23.7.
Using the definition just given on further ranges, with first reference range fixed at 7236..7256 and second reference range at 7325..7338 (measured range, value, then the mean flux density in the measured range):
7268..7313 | 0.3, 23.9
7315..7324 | 0.0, 23.8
